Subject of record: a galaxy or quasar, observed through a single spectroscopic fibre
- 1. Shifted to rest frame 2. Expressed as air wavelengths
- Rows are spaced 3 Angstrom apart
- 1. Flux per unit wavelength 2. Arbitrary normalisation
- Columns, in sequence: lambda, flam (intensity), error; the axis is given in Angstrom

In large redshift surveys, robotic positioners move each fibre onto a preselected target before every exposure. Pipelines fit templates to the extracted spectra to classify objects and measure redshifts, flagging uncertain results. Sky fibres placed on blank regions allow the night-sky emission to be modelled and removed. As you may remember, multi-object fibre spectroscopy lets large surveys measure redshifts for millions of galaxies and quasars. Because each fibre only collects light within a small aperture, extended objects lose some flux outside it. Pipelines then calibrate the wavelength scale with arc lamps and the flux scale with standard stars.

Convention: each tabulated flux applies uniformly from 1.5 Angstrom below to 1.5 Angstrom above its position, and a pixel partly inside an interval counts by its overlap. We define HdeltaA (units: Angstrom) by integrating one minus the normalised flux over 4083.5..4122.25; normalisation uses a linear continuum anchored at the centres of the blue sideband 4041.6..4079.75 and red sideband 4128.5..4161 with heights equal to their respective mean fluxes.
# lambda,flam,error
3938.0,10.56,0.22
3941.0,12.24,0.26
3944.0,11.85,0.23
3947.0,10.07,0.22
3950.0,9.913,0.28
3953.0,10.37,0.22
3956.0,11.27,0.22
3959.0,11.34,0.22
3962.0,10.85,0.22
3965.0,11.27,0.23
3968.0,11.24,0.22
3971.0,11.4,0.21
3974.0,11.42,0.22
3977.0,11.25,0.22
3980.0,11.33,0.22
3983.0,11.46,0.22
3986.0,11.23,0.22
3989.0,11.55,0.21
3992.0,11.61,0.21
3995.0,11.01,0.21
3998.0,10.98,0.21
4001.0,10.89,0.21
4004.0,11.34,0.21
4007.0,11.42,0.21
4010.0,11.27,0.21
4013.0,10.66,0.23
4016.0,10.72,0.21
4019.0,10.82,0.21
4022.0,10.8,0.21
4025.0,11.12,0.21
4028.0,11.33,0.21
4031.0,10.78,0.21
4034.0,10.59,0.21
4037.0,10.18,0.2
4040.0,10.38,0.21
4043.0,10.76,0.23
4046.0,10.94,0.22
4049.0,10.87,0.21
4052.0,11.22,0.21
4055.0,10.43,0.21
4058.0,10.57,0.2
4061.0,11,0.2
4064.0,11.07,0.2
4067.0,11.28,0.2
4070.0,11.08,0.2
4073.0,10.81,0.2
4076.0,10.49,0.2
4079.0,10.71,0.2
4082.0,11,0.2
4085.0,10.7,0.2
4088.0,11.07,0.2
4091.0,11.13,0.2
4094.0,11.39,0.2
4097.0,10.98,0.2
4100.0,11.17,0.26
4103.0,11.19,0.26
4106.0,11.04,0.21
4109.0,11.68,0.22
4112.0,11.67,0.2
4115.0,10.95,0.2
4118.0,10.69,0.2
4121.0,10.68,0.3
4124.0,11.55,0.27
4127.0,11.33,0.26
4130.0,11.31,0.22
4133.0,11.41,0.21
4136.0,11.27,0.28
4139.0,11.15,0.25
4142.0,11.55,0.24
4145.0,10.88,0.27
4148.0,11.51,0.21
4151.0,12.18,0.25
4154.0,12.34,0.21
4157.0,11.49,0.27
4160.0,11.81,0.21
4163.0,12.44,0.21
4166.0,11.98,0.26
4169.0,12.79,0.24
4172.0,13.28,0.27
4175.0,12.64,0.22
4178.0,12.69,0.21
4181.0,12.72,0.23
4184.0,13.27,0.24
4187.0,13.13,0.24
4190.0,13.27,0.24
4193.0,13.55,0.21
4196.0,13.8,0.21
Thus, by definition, 0.33 Angstrom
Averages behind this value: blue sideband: 10.9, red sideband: 11.5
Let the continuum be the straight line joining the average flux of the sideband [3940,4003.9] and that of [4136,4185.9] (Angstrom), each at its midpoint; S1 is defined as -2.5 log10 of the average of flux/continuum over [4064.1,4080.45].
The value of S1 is 0.077 mag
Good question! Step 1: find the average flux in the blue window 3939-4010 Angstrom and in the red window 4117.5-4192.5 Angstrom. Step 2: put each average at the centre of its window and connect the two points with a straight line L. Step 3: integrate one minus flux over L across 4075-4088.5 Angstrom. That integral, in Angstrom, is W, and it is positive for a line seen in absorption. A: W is 1.0 Angstrom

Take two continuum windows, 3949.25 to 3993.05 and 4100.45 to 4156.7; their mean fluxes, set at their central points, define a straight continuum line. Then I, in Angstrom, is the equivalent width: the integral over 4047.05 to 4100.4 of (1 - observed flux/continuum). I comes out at 1.7 Angstrom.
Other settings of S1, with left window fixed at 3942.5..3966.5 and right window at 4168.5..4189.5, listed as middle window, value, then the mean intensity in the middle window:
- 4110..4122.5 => 0.125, 11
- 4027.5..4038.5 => 0.091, 10.7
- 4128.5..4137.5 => 0.109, 11.3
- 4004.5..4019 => 0.037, 11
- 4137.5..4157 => 0.096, 11.6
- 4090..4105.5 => 0.096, 11.2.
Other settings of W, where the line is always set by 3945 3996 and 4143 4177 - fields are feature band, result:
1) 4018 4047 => 1.69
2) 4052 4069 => 1.00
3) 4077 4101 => 1.50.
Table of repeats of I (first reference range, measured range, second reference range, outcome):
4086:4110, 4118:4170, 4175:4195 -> 2.6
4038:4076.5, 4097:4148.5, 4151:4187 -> 2.6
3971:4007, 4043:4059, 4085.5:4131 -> 0.6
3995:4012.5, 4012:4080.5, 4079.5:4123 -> 1.9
